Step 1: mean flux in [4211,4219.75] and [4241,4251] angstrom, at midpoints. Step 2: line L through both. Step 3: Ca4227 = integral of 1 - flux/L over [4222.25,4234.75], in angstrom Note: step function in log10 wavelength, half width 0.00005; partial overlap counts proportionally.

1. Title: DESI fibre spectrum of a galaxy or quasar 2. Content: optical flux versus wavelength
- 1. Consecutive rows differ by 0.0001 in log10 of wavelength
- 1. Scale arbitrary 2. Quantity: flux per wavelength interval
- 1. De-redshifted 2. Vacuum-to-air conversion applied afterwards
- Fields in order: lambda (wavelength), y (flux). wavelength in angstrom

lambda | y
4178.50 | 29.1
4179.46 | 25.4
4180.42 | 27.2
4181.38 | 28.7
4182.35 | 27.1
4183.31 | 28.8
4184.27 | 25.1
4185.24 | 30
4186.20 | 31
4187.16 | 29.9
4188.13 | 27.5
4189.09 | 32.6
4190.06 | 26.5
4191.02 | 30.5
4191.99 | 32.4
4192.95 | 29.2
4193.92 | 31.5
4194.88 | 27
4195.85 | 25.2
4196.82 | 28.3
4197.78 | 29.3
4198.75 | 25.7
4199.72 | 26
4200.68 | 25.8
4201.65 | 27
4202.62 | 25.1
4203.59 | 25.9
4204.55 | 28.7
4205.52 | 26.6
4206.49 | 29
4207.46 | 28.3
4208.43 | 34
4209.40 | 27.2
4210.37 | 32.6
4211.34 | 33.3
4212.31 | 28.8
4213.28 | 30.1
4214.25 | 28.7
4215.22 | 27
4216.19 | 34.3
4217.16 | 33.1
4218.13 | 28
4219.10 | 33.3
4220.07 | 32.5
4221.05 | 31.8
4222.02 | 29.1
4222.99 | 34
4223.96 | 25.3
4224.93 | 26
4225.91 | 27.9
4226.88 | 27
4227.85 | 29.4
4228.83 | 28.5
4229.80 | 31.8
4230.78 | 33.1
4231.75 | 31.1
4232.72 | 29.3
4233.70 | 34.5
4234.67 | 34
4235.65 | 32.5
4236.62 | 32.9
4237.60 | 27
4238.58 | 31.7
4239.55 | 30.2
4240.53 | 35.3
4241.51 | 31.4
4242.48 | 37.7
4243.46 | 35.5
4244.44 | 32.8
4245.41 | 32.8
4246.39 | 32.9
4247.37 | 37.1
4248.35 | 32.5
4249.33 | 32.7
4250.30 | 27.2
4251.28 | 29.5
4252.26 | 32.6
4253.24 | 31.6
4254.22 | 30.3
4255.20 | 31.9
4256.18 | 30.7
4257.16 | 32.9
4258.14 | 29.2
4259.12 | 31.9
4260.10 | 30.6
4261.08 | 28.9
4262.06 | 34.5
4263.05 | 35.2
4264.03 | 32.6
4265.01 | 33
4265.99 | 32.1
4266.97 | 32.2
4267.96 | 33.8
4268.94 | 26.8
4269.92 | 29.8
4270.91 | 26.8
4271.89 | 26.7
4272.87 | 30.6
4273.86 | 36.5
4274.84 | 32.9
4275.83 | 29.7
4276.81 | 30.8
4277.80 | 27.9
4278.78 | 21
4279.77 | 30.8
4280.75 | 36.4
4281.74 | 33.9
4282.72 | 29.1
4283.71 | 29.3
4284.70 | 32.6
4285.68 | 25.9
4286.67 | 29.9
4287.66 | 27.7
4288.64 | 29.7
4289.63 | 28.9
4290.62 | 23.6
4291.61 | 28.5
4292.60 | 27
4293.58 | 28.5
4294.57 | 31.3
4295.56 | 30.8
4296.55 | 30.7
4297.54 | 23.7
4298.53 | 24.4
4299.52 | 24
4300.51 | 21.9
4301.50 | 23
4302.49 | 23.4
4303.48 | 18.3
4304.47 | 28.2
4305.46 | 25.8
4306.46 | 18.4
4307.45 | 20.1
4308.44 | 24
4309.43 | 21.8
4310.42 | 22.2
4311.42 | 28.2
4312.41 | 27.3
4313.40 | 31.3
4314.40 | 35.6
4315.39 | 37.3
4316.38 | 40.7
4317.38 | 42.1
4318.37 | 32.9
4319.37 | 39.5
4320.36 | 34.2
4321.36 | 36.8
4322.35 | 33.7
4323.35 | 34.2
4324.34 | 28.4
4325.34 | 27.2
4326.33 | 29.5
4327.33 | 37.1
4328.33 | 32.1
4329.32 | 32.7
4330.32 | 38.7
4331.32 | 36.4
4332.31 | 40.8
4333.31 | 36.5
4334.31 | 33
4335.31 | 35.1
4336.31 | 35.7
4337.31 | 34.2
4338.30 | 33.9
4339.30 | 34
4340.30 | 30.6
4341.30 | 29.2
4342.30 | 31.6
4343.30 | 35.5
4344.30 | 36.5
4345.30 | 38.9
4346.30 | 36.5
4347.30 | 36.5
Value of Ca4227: 0.7 angstrom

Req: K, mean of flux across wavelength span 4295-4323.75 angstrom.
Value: 28.8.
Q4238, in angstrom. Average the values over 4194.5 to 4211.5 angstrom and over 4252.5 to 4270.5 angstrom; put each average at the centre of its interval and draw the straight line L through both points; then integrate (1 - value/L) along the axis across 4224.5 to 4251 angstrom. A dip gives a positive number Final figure -1.4 angstrom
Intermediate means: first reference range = 28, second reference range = 31.5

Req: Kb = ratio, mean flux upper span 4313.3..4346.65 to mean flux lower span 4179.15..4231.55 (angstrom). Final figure 1.20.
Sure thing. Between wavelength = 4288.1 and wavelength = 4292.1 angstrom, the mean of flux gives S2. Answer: 27.7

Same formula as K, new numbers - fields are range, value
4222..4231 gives 29.1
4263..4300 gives 29.5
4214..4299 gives 30.7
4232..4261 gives 32.1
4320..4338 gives 34.2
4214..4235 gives 30.4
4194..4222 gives 29.1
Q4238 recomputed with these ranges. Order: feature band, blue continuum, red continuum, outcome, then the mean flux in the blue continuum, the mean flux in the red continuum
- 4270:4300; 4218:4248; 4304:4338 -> 2.72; 31.5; 32.1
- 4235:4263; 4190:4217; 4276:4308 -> -4.19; 28.8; 27.1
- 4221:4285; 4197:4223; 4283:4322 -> -4.99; 29.4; 28.5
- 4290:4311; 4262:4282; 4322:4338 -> 4.99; 31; 34.1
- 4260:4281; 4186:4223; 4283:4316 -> -2.46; 29.3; 26.8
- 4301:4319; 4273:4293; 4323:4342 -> 2.25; 29.6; 33.6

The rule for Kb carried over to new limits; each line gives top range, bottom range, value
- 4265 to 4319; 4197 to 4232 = 0.98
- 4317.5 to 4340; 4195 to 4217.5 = 1.20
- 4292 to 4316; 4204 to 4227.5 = 0.88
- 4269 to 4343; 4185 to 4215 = 1.05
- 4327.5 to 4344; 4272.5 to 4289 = 1.14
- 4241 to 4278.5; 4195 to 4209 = 1.15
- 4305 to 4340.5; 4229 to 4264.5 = 1.00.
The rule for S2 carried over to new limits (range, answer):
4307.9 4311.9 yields 24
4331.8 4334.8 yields 36.8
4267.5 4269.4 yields 30.3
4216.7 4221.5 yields 31.7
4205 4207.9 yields 27.9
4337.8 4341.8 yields 32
